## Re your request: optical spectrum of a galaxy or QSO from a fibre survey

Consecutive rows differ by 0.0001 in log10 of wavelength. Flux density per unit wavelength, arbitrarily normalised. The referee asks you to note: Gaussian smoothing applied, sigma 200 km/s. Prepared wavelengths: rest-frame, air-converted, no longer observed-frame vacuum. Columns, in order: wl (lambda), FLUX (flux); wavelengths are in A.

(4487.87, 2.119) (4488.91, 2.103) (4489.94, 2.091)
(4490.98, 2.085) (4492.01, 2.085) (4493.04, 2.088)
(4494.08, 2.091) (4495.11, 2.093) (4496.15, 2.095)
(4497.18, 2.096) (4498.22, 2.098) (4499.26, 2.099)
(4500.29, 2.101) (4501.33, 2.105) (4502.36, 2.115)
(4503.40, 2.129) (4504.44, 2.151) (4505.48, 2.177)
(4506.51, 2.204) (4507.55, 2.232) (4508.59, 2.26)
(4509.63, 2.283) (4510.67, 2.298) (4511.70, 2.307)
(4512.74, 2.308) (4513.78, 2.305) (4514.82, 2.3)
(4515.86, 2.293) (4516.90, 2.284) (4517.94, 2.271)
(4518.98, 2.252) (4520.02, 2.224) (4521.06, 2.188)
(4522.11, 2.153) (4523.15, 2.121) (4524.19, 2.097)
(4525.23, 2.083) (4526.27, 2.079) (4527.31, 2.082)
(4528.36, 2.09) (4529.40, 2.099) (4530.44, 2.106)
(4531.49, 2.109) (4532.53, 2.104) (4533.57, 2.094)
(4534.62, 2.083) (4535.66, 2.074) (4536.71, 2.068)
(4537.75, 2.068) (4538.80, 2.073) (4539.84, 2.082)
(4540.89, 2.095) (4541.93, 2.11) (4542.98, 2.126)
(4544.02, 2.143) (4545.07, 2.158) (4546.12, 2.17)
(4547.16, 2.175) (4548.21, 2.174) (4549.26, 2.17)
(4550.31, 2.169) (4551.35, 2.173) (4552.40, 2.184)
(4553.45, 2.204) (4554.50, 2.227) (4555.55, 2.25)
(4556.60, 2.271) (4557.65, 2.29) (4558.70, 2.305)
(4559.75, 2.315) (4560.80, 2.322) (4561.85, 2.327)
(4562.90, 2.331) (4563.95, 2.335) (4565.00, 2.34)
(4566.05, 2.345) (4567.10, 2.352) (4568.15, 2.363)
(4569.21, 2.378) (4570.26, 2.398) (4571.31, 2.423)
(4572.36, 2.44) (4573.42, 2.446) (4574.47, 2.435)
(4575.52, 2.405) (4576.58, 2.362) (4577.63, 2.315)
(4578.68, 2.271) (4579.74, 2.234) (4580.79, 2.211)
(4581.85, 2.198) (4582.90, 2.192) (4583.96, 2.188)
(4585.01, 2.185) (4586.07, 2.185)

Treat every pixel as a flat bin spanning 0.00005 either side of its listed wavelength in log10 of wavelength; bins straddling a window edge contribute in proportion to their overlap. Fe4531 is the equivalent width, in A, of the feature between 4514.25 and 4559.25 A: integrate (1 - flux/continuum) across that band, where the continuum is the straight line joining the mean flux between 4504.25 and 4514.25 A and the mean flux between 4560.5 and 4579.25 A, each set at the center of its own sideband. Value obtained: 2.9 A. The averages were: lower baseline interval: 2.26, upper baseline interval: 2.37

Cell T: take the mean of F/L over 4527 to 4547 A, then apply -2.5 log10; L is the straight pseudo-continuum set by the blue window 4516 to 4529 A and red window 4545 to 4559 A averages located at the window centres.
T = 0.04 mag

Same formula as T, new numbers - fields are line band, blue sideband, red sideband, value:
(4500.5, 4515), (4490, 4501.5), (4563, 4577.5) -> -0.04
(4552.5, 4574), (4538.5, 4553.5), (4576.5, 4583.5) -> -0.06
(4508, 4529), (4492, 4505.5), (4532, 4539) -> -0.06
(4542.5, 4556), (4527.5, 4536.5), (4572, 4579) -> 0.01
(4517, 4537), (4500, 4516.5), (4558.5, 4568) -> 0.07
